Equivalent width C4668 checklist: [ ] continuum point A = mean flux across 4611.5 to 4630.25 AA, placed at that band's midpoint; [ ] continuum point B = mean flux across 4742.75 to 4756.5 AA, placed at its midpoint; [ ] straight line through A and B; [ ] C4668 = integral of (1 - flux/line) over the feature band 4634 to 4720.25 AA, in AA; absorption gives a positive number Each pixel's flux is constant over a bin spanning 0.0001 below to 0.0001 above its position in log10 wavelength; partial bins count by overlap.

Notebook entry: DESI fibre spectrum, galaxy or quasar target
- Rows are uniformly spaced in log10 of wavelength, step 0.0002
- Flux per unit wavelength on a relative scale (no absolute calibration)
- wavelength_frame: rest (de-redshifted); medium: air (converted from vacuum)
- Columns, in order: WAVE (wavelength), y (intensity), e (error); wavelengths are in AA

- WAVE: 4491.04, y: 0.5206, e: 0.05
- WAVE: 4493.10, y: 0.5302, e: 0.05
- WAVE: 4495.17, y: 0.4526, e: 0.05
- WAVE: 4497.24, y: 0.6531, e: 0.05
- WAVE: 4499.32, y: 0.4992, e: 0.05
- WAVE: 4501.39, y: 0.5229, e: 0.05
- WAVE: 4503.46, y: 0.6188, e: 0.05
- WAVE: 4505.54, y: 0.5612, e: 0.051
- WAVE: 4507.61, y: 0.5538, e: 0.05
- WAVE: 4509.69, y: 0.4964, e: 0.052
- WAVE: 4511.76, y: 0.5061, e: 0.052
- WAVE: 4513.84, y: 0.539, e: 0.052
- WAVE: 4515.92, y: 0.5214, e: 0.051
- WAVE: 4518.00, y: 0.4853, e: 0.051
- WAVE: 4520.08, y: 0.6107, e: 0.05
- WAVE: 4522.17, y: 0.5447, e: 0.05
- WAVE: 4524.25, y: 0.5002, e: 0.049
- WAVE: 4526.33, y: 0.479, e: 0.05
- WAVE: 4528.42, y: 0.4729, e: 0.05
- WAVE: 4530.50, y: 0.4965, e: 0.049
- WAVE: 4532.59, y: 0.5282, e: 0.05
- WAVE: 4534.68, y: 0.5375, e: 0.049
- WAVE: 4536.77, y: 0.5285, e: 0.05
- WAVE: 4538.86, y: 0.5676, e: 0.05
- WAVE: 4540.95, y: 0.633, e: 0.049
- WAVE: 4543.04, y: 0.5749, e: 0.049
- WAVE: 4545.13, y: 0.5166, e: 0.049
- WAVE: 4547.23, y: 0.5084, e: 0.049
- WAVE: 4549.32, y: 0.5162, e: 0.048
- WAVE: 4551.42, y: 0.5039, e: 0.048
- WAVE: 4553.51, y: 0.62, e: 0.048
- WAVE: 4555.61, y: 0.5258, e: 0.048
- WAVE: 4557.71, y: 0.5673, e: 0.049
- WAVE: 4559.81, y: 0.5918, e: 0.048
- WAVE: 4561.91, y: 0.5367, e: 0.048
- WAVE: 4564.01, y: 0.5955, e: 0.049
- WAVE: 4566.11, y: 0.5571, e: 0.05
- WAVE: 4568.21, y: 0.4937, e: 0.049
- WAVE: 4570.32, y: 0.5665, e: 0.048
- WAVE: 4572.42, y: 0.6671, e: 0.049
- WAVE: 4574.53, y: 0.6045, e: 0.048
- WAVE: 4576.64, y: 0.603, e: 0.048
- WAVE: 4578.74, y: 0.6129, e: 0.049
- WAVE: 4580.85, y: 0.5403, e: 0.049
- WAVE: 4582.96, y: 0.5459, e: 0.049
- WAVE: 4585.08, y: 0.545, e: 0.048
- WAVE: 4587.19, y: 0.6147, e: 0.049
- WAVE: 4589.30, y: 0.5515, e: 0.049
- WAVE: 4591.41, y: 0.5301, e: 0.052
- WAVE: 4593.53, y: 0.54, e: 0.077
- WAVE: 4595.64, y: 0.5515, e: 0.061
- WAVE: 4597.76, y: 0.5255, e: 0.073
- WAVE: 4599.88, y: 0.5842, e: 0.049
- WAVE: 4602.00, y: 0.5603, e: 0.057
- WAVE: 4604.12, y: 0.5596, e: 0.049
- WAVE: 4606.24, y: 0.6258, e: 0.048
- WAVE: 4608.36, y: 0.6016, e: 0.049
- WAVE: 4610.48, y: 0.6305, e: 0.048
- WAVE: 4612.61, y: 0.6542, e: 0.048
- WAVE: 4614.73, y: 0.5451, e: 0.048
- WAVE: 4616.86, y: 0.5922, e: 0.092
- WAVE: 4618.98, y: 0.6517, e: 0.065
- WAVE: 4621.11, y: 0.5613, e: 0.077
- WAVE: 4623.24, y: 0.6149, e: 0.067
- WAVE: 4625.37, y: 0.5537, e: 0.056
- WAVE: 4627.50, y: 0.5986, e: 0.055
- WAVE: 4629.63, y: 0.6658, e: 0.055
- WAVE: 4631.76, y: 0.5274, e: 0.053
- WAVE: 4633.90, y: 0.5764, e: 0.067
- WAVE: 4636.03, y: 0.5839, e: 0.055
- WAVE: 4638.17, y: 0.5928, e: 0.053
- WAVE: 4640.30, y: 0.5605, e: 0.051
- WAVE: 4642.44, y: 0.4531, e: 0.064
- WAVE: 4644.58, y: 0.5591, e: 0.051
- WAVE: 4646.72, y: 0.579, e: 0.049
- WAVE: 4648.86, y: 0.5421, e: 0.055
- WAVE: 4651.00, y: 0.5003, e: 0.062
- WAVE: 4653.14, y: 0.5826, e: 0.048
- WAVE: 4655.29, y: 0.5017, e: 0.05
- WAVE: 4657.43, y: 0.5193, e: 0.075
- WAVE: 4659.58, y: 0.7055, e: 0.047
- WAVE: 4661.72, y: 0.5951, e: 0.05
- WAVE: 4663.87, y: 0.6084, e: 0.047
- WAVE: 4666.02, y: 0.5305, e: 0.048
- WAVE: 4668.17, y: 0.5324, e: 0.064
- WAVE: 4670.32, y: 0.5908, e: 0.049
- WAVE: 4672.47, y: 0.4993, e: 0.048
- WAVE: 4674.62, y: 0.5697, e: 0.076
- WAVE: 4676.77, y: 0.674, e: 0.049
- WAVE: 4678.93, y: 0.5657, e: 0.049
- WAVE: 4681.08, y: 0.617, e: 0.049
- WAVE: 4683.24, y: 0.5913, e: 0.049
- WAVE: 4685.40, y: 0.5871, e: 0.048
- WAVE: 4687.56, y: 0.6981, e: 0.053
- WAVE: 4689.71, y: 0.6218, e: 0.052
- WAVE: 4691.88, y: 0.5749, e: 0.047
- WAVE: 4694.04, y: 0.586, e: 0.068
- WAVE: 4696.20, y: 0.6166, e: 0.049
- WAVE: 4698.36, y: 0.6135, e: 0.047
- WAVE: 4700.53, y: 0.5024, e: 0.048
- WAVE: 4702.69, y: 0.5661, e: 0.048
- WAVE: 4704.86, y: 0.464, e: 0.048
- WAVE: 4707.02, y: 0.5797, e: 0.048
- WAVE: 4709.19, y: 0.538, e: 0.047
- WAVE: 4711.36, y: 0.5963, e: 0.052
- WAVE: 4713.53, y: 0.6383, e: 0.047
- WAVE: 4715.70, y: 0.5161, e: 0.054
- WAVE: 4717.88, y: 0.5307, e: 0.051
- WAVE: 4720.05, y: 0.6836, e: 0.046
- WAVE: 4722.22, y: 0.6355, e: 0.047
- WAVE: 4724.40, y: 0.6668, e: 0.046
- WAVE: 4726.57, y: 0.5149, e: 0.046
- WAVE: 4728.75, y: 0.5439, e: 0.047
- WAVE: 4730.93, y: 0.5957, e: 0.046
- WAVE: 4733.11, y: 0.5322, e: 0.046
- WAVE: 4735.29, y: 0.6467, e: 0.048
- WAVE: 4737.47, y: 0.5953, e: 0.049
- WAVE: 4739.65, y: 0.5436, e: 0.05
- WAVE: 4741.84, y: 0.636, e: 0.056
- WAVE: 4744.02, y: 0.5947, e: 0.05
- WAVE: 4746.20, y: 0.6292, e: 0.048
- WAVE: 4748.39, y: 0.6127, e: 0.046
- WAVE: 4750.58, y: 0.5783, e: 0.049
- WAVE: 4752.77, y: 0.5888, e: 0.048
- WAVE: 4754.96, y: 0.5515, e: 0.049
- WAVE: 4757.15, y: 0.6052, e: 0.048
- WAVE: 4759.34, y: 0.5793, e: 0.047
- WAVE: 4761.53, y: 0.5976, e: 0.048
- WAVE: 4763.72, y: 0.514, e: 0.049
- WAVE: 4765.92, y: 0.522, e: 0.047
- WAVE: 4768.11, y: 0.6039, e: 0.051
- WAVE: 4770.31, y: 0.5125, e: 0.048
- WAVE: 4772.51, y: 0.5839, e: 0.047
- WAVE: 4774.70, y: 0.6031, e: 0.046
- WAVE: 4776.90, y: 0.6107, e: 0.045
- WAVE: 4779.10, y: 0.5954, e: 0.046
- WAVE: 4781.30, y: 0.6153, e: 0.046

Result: 3.7 AA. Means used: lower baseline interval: 0.603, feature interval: 0.573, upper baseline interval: 0.594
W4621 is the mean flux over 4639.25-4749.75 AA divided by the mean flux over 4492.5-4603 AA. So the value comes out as 1.06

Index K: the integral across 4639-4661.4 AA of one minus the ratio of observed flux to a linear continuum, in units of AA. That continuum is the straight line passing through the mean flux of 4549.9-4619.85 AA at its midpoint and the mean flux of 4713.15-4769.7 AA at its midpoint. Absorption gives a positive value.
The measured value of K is 1.0 AA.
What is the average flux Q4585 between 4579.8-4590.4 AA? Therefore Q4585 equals 0.559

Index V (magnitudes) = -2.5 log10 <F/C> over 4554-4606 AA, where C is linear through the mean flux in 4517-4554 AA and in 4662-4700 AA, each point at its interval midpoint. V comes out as -0.03 mag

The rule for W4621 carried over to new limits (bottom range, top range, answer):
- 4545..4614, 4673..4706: 1.03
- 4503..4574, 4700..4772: 1.06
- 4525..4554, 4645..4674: 1.05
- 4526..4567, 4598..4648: 1.07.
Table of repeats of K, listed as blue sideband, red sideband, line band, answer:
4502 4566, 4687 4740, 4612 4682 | -0.9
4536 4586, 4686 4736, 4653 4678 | 0.1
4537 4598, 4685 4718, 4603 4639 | -1.7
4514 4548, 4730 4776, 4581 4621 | -2.1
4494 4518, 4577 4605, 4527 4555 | 0.4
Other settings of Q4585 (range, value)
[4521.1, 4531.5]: 0.499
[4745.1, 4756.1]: 0.592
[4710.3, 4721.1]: 0.593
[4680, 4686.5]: 0.598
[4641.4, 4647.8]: 0.531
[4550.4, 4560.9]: 0.562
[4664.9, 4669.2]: 0.532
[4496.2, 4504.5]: 0.573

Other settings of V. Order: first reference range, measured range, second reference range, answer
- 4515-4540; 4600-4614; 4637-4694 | -0.093 mag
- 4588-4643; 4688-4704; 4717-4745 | 0.006 mag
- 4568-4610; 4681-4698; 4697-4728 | -0.067 mag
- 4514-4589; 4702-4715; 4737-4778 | 0.024 mag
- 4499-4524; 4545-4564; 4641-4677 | -0.006 mag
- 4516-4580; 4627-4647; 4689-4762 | -0.001 mag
